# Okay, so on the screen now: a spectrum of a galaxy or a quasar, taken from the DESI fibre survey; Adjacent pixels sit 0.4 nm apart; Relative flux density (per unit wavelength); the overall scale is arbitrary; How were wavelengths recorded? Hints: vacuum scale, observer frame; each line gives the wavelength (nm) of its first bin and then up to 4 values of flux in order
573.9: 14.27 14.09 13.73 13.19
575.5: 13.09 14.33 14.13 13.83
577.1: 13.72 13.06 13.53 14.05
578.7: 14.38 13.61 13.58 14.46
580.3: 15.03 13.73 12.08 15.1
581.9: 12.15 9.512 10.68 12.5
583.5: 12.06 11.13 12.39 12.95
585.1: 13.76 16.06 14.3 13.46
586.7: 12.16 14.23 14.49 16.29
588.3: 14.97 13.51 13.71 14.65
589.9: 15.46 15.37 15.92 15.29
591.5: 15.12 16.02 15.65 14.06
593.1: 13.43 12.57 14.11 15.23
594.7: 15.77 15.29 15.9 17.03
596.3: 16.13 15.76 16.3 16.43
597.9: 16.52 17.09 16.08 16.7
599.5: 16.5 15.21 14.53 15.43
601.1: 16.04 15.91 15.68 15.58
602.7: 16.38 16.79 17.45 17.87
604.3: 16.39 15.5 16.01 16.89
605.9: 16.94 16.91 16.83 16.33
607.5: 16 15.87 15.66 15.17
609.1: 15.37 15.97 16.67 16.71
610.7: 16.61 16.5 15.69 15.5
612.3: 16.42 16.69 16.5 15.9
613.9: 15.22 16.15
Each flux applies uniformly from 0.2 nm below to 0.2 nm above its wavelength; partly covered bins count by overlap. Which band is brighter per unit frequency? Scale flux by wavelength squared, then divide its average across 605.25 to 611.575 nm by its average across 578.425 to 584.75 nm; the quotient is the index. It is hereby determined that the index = 1.4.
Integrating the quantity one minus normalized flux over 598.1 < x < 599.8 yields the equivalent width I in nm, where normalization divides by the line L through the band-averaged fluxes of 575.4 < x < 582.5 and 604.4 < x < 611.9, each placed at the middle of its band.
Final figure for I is -0.13 nm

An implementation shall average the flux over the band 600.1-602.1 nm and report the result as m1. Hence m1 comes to 15.5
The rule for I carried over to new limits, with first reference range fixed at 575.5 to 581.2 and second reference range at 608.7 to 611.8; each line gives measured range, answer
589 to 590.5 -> -0.02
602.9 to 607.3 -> -0.27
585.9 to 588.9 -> 0.06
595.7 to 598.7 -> -0.25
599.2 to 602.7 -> -0.05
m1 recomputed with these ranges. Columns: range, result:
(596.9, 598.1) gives 16.4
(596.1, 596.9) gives 15.9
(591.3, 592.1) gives 15.6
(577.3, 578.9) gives 13.8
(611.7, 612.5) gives 16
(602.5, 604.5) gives 17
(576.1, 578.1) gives 13.7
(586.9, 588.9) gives 14.7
